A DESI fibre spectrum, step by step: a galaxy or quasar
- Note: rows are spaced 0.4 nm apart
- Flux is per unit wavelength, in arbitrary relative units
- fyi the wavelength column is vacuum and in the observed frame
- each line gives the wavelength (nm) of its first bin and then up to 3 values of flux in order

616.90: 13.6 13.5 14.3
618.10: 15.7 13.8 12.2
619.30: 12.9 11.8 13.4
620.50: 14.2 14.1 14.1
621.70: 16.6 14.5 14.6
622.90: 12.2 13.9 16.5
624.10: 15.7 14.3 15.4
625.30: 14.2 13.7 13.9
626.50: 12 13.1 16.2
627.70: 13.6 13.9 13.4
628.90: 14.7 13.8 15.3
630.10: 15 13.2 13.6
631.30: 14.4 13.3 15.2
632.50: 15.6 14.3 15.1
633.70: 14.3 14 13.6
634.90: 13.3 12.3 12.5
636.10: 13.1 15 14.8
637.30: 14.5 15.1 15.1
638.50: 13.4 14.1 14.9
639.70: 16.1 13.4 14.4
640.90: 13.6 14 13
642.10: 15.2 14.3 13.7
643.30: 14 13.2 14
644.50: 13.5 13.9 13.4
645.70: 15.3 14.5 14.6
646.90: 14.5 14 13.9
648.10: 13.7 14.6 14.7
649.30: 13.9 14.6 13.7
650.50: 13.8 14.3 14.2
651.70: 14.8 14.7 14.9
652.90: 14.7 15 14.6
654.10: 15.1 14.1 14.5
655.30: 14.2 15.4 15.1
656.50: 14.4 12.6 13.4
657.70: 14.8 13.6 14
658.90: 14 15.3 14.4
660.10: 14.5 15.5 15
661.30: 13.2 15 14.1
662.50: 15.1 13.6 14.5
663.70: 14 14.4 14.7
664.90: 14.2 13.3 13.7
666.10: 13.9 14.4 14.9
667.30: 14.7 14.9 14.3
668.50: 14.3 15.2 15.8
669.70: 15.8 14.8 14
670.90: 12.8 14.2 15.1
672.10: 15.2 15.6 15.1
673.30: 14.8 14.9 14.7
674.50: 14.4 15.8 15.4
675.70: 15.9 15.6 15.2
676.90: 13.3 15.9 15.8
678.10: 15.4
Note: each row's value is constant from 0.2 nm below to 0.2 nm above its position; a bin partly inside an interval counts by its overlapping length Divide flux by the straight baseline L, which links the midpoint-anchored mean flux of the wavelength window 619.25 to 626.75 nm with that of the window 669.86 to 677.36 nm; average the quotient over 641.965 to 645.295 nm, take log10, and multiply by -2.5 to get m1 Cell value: 0.04 mag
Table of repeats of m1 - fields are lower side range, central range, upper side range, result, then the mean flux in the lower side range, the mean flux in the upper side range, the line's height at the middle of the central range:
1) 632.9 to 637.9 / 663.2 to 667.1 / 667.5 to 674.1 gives 0.04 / 14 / 14.8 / 14.7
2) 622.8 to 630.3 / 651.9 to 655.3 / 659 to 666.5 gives -0.03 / 14.3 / 14.4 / 14.3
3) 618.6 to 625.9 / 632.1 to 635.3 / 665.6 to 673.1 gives 0.00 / 14.1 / 14.7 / 14.3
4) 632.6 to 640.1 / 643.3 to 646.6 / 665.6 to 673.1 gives 0.02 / 14.2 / 14.7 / 14.3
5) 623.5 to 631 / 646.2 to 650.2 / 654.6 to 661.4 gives 0.01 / 14.3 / 14.4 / 14.3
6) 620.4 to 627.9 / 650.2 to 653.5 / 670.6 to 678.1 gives 0.01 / 14.4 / 15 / 14.7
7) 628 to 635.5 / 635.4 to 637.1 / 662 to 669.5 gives 0.03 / 14.1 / 14.4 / 14.2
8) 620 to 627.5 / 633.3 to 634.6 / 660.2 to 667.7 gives 0.01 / 14.4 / 14.4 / 14.4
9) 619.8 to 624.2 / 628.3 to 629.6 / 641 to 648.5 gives 0.02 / 14.4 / 14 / 14.3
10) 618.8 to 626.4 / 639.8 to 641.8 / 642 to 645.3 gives 0.01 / 14.1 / 13.9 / 13.9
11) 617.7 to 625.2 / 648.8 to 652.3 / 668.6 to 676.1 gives 0.03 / 14.2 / 15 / 14.7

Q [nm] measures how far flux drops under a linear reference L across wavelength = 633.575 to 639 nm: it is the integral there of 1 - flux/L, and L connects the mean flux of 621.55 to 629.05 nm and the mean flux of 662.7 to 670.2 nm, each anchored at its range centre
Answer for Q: 0.165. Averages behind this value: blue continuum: 14.3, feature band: 13.9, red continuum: 14.5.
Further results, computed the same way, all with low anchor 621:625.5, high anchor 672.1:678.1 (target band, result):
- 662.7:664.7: 0.11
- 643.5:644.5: 0.09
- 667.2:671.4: 0.14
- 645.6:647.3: 0.04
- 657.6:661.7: 0.16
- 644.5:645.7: 0.08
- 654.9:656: 0.02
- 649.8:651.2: 0.09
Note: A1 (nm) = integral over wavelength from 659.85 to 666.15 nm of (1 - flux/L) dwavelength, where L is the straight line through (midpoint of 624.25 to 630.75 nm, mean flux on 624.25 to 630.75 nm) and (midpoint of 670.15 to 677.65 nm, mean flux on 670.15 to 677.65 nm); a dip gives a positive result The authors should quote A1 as 0.176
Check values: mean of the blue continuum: 14.1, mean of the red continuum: 14.9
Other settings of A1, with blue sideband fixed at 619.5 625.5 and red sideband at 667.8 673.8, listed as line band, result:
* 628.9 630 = -0.01 nm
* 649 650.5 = 0.05 nm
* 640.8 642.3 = 0.06 nm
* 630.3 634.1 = 0.04 nm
